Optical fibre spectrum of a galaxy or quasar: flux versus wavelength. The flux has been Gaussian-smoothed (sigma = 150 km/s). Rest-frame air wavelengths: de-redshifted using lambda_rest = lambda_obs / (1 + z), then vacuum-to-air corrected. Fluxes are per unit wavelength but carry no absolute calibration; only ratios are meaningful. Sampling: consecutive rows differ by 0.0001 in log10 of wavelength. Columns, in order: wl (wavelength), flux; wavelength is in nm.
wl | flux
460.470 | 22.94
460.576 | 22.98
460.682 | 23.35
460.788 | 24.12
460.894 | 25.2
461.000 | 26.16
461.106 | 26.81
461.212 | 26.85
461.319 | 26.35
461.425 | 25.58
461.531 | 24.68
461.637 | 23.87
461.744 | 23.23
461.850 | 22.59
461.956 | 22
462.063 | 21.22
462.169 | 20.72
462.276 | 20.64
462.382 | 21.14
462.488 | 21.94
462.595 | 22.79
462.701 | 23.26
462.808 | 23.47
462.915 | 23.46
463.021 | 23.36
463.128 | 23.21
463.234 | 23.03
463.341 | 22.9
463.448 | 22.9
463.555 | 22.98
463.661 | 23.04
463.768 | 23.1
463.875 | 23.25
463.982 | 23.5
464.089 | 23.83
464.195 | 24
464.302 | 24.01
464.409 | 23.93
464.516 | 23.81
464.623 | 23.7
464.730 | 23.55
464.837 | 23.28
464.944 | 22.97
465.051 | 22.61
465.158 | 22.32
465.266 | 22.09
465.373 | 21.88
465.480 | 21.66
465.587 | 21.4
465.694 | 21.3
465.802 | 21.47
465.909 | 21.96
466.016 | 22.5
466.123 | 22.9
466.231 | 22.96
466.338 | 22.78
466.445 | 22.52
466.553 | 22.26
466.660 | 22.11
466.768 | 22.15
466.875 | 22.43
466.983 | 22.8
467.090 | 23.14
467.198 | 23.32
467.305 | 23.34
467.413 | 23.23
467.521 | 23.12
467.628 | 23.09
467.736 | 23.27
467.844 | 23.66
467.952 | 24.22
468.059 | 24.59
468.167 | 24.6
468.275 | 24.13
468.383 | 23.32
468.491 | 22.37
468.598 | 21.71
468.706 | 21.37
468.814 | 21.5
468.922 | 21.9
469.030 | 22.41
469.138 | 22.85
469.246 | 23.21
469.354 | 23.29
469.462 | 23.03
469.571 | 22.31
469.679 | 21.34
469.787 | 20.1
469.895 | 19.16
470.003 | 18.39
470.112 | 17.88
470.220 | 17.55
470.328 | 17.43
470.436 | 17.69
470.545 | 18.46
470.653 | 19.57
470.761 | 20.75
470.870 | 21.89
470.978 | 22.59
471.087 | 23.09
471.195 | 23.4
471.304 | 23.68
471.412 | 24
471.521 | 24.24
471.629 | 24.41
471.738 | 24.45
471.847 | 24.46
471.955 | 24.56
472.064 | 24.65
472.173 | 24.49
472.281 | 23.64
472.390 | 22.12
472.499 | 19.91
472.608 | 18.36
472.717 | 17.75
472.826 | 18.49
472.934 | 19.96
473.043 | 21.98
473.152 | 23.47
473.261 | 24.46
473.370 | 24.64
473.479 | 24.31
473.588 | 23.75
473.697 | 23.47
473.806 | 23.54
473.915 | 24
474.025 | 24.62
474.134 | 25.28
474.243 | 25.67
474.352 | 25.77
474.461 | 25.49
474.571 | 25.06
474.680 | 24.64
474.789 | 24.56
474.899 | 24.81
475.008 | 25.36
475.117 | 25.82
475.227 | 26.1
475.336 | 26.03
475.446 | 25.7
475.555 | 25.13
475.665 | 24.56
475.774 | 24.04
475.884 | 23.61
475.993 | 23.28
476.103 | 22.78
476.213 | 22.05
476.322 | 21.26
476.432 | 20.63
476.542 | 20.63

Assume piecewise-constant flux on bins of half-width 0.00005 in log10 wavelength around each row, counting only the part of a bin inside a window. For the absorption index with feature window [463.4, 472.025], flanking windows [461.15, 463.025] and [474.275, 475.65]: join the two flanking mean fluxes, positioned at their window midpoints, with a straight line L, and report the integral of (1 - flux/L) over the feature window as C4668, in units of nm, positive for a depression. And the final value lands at 0.60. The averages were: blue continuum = 23.2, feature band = 22.5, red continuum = 25.3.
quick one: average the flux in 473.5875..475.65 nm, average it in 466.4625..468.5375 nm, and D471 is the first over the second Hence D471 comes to 1.1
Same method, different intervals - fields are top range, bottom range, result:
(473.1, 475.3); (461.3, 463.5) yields 1.08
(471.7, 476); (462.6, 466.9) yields 1.04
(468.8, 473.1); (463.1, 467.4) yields 0.94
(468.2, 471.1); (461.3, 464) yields 0.92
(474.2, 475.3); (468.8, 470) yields 1.16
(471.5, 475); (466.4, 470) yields 1.04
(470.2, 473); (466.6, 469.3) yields 0.94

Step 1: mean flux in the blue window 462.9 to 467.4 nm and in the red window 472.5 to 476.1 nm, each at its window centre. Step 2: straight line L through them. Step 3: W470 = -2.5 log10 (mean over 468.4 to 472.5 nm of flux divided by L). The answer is 0.07 mag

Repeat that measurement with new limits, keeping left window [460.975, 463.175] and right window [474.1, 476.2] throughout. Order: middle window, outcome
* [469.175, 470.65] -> 0.21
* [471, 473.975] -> 0.08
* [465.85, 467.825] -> 0.05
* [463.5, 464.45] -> 0.01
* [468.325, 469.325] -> 0.09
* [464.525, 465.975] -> 0.07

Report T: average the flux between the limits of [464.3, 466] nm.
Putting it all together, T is 22.6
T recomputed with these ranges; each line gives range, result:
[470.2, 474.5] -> 22.6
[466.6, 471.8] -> 22.1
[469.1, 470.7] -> 20.1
